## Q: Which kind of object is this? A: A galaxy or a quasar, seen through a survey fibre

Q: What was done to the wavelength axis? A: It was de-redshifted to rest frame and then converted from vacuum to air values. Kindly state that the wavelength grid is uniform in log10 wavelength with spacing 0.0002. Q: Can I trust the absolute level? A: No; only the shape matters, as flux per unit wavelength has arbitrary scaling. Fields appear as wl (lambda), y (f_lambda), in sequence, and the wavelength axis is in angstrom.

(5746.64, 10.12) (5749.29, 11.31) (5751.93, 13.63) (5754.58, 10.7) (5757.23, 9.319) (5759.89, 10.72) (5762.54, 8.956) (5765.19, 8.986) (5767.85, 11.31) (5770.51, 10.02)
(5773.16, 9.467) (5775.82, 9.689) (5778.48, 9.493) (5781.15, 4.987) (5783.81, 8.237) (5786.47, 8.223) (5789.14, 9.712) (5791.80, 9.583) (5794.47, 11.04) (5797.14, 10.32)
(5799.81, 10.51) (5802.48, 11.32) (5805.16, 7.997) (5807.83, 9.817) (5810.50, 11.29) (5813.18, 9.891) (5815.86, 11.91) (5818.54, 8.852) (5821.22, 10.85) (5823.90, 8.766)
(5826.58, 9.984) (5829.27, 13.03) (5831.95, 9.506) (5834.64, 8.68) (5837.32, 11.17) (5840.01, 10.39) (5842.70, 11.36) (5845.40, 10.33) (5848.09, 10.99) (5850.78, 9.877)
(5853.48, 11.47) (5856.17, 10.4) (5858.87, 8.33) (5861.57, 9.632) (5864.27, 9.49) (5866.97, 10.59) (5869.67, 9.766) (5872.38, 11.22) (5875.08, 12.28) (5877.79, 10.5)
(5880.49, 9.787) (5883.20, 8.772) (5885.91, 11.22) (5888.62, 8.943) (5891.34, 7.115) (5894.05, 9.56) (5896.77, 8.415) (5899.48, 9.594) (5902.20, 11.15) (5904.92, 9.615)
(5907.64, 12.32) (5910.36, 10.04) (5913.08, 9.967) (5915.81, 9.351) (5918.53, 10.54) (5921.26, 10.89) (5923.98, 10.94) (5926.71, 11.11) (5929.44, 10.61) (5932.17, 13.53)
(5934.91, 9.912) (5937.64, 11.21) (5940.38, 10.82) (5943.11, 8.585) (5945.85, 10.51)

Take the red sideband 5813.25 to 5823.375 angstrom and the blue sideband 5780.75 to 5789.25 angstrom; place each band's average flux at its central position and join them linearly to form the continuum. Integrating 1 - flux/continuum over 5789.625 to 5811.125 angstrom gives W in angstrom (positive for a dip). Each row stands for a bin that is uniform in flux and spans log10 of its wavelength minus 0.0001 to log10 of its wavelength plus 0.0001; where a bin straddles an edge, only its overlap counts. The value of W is -3.0 angstrom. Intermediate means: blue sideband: 7.82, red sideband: 10.3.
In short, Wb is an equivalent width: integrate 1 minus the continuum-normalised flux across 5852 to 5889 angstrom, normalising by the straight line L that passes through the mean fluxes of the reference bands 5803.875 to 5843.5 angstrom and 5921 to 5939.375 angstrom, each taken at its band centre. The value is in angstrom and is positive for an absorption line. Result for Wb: 1.5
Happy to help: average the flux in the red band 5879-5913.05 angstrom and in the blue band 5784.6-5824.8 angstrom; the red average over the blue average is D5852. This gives 1.0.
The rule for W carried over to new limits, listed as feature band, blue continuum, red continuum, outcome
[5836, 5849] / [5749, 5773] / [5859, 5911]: -0.9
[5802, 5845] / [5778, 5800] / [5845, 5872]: -3.2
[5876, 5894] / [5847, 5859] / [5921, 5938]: 2.1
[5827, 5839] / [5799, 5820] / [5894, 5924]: -0.4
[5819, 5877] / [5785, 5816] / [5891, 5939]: -0.9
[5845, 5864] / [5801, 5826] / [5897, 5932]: 0.3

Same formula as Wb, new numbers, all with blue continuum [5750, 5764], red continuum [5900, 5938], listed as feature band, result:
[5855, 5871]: 1.6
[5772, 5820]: 5.0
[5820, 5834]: 0.5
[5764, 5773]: 0.5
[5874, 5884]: 0.3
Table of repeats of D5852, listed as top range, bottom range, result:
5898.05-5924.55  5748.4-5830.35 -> 1.04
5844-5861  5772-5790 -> 1.20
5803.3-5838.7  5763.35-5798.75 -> 1.09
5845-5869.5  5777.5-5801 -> 1.11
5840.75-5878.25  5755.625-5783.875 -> 1.13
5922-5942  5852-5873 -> 1.10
